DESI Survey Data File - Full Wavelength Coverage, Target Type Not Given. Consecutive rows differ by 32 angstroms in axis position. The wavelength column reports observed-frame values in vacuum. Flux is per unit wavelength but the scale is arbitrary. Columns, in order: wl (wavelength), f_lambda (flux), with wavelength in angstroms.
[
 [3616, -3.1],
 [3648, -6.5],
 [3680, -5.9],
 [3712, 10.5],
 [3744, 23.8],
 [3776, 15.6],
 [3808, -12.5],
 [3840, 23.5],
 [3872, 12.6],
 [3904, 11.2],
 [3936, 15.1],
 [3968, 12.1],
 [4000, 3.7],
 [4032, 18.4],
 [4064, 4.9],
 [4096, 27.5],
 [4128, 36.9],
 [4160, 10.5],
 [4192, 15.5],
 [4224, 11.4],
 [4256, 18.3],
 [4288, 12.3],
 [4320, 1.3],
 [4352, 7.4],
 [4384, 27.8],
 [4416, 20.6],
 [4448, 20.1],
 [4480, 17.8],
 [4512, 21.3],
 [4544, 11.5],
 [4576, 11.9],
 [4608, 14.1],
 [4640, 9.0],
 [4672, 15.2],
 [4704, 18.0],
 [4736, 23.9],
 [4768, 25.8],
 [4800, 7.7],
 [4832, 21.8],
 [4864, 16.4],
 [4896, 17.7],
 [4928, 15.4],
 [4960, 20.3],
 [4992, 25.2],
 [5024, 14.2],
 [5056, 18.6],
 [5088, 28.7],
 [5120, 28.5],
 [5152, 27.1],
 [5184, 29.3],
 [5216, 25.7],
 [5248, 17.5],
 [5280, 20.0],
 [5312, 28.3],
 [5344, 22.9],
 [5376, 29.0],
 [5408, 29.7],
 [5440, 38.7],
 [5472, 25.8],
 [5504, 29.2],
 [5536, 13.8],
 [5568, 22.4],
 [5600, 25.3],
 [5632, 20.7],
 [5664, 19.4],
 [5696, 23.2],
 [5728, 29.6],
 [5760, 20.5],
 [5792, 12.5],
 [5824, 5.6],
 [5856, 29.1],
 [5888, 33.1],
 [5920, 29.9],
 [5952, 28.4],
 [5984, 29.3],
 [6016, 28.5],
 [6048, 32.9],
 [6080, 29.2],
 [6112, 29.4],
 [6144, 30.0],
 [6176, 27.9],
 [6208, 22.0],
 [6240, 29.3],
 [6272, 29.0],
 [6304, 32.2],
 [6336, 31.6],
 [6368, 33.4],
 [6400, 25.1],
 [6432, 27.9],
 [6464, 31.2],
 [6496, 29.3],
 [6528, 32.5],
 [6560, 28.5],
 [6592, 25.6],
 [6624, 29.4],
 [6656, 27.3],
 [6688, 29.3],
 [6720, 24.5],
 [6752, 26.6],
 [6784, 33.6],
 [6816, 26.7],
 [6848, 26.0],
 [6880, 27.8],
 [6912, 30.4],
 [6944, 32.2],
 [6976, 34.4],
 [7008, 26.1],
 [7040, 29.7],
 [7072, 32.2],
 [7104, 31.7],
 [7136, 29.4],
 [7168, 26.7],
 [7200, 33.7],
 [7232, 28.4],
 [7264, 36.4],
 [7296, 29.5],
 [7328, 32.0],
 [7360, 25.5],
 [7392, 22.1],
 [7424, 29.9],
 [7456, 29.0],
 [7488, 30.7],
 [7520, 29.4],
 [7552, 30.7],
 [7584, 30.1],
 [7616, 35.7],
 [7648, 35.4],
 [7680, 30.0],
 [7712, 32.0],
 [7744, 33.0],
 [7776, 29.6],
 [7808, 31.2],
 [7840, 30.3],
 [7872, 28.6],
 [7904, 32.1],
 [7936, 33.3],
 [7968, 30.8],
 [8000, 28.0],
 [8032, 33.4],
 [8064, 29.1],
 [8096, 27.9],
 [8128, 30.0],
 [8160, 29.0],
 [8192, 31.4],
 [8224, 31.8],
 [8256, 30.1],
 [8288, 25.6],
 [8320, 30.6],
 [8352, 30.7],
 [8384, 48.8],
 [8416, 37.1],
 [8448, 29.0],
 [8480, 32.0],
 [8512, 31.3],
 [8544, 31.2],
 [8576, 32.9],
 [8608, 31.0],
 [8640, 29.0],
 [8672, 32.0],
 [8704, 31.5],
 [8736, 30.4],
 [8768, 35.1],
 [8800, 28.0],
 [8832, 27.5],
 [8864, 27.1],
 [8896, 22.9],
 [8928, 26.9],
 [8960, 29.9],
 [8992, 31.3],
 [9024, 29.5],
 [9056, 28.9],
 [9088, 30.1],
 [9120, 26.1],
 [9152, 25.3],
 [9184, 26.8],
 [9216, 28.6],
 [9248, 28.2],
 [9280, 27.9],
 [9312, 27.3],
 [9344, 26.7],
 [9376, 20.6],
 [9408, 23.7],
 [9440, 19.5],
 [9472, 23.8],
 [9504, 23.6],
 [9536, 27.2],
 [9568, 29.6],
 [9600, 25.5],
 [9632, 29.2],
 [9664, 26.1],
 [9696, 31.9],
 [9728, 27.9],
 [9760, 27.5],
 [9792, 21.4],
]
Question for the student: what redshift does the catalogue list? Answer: 0.28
